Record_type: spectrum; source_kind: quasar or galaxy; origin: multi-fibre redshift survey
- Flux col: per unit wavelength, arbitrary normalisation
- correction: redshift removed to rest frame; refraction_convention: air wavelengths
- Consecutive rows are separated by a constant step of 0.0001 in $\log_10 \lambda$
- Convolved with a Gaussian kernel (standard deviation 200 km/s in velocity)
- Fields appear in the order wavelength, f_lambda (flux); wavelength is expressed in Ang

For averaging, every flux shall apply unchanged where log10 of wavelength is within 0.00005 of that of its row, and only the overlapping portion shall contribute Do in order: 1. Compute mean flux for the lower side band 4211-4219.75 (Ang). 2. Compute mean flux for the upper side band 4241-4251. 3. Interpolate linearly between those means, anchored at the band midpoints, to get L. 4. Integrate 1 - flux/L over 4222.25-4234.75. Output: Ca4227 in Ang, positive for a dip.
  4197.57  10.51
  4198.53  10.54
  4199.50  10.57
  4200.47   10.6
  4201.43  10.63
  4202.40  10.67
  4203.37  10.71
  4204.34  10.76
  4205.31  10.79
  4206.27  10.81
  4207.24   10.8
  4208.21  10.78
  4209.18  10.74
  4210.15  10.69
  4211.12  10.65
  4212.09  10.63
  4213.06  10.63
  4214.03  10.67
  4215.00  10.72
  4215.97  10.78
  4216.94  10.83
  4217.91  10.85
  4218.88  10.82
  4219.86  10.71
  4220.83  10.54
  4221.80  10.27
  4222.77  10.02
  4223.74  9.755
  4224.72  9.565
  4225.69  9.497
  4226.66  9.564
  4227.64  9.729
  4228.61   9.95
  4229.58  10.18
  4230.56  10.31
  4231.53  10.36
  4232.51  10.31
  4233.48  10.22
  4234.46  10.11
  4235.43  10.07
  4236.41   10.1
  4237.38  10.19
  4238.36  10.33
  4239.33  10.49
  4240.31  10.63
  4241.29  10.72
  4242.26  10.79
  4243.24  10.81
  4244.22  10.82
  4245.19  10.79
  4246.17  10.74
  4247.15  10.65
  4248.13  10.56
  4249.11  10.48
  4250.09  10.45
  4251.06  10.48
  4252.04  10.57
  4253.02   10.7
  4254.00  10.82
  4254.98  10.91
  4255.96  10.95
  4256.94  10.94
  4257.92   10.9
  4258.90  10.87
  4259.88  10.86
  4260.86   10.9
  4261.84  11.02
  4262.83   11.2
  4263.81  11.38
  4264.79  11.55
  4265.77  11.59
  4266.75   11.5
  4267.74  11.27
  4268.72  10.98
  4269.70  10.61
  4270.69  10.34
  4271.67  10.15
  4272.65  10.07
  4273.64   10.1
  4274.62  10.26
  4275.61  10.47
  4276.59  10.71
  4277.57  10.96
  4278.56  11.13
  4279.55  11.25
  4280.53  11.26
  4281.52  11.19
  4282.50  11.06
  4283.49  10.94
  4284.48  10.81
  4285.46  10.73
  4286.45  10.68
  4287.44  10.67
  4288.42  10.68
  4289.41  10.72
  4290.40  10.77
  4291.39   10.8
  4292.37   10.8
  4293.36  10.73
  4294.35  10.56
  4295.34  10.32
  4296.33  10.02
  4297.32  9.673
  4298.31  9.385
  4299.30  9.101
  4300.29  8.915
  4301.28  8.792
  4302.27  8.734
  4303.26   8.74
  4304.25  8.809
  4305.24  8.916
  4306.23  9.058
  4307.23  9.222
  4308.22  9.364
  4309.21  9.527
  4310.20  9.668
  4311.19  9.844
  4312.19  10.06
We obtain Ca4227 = 0.9 Ang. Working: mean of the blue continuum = 10.7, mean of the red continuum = 10.7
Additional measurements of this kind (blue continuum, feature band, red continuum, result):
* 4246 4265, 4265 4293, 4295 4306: -2.3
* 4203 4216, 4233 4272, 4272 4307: -1.1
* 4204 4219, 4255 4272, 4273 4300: -0.6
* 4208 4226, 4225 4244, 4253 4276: 0.7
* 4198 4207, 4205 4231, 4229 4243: 0.3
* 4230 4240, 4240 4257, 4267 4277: -0.6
